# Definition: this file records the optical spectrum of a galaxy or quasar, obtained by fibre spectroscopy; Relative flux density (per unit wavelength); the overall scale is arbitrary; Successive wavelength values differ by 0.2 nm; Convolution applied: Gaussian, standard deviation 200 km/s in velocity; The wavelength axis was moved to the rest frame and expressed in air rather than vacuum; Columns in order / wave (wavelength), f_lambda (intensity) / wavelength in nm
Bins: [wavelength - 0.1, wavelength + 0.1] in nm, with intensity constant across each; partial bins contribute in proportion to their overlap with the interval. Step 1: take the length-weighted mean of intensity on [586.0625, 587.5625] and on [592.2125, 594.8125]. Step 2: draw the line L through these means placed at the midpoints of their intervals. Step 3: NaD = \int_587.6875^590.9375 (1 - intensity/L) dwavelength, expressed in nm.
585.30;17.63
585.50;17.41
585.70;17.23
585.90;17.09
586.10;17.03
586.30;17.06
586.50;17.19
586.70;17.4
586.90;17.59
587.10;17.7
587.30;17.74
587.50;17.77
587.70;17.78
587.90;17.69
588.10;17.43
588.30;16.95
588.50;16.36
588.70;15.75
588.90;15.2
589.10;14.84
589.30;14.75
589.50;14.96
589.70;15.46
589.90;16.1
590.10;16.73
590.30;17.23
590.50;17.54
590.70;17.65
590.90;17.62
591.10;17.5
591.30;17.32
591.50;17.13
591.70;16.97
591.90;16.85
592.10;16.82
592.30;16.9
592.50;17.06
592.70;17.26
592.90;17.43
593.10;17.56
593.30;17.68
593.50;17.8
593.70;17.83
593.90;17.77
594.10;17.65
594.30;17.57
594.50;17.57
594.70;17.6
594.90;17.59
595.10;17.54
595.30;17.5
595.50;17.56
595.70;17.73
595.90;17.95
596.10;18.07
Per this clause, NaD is 0.196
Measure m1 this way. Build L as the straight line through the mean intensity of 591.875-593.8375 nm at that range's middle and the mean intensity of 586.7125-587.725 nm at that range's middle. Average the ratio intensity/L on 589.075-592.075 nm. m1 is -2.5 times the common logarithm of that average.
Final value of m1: 0.05 mag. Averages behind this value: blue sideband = 17.7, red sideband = 17.3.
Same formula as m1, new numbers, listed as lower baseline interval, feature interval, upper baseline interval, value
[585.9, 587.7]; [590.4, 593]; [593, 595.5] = 0.02 mag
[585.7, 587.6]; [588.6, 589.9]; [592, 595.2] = 0.15 mag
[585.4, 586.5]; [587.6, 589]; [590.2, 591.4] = 0.04 mag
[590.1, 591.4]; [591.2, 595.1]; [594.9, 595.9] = 0.01 mag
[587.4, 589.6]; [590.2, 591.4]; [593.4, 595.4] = -0.04 mag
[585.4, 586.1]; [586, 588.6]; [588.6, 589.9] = -0.07 mag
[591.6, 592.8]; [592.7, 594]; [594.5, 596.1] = -0.03 mag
